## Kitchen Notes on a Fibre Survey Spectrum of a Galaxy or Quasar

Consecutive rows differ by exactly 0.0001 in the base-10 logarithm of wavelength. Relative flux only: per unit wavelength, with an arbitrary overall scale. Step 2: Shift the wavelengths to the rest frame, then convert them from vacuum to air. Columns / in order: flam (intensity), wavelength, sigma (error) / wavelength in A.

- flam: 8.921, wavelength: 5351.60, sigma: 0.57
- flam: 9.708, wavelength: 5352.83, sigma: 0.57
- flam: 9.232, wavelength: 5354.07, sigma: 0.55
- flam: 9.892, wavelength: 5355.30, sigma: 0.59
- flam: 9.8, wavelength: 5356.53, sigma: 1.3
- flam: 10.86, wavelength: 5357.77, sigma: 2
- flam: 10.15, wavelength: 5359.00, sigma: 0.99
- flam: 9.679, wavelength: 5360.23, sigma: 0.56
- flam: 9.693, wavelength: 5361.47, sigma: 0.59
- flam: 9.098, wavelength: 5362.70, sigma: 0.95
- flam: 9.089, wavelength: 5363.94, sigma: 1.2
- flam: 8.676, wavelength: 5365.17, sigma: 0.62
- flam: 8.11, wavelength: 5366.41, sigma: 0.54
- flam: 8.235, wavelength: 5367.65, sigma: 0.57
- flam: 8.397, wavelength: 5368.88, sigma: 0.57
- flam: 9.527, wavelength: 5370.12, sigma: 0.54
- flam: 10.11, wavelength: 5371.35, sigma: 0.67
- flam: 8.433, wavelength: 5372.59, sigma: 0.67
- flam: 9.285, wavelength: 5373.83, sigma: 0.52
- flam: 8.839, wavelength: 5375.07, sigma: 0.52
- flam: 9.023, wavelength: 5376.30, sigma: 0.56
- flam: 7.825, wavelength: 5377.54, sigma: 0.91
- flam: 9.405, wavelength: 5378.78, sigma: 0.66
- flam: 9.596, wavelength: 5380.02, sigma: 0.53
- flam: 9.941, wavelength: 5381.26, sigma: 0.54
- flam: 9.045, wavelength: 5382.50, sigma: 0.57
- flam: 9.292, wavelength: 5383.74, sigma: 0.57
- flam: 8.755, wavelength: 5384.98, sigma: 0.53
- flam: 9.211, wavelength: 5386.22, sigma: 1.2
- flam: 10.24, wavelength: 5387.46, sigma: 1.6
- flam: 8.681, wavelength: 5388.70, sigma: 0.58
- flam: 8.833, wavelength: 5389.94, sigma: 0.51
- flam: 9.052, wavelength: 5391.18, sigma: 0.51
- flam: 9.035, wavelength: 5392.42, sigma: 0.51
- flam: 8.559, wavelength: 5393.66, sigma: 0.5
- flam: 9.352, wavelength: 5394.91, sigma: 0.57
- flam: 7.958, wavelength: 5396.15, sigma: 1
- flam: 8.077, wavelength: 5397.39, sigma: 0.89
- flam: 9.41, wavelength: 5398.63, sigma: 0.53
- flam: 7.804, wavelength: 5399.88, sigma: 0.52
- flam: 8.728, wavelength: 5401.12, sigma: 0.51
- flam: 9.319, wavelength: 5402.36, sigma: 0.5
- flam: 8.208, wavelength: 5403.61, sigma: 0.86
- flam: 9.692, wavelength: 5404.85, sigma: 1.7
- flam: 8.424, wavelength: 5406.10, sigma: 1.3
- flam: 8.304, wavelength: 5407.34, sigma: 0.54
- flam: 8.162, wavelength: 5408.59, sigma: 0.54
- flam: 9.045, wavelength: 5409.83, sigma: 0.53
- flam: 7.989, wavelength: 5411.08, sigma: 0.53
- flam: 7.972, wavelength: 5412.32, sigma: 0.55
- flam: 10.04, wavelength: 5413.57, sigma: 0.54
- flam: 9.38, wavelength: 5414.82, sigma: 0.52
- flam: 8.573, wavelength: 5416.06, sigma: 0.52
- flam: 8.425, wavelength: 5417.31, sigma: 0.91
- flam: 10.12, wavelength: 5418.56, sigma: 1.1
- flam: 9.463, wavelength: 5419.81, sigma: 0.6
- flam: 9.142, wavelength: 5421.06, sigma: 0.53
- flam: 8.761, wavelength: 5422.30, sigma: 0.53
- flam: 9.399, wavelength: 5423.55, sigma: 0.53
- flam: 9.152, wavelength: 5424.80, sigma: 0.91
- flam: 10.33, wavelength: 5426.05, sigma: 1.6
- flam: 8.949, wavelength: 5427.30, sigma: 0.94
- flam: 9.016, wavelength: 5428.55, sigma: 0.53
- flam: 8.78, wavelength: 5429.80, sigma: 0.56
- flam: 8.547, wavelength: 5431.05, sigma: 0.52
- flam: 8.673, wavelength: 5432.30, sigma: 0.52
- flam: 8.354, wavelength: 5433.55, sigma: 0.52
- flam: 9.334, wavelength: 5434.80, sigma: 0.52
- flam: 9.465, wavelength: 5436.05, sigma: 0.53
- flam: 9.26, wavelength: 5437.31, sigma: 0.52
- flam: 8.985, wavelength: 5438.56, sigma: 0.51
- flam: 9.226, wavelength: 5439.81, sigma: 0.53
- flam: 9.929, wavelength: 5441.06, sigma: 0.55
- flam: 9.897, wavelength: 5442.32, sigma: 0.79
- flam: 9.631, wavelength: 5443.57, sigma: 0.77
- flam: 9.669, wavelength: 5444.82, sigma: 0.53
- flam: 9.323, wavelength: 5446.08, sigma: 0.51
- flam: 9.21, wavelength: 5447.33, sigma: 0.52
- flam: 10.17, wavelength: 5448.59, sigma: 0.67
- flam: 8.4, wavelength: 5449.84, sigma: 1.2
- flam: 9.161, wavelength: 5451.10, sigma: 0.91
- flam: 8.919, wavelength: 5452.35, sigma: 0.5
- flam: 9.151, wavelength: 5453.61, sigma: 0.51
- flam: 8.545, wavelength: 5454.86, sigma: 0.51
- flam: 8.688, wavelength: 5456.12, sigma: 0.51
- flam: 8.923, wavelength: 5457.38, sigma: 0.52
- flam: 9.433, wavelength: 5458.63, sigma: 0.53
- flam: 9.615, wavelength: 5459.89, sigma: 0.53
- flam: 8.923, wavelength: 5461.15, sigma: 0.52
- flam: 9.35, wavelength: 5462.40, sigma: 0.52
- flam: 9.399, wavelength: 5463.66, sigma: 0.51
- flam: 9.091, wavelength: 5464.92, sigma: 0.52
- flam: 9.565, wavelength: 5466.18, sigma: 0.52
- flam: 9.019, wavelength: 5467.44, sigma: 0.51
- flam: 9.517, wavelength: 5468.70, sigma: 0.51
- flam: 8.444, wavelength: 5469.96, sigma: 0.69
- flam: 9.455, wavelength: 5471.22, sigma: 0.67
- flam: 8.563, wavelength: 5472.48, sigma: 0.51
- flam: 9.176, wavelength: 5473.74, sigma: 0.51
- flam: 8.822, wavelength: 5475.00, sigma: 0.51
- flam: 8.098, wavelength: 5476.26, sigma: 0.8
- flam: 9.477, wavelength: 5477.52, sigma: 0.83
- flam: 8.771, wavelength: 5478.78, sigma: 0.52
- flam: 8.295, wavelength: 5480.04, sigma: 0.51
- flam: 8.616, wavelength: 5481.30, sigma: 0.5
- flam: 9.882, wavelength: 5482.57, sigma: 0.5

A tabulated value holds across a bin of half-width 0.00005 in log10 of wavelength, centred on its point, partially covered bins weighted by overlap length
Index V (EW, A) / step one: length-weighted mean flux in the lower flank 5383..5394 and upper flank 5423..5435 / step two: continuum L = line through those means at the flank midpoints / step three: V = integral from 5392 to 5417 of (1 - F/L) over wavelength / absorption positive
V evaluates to 1.0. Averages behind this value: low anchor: 9.09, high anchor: 9.04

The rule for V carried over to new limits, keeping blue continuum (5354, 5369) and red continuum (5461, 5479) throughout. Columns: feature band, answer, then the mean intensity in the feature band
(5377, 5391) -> 0.2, 9.17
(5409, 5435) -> 0.5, 9.01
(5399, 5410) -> 0.7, 8.63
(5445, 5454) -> -0.1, 9.21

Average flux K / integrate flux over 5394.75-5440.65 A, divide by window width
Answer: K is 8.92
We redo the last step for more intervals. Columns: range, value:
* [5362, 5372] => 8.91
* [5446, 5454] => 9.18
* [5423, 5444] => 9.23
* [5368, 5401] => 8.98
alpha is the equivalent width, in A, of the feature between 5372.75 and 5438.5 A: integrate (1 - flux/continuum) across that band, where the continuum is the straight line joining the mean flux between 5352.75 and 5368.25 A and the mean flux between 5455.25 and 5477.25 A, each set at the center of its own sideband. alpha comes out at 2.0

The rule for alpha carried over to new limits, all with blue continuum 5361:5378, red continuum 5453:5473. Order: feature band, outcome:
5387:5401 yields 0.2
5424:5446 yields -0.5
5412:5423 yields -0.2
